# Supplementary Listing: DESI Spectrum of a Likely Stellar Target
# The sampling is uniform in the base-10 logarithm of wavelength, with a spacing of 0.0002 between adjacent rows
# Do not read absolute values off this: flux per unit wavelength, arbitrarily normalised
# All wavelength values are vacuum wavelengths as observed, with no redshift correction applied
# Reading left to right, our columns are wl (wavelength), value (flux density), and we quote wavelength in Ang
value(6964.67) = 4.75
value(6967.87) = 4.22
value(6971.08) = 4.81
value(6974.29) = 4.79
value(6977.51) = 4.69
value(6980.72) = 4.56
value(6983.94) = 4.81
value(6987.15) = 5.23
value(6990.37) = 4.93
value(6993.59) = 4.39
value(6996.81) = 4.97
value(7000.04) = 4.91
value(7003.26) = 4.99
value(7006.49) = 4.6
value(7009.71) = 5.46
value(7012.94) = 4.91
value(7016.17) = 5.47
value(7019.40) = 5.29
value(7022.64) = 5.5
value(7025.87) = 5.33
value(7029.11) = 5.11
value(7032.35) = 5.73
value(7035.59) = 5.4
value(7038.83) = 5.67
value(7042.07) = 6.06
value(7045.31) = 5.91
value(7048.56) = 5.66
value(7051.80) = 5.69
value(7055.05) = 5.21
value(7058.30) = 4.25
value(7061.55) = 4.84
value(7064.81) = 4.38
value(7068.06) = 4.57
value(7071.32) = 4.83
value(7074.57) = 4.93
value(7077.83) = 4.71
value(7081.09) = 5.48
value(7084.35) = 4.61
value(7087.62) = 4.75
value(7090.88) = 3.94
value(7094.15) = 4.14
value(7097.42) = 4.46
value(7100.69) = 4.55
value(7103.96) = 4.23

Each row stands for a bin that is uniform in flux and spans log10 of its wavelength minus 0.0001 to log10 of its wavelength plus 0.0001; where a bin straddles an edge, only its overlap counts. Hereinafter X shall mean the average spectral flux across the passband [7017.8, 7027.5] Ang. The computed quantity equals 5.37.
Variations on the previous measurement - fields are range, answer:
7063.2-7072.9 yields 4.59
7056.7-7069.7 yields 4.51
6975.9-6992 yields 4.84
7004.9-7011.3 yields 5.04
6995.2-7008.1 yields 4.87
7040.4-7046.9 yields 5.99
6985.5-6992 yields 5.08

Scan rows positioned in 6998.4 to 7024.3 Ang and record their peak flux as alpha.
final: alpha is 5.5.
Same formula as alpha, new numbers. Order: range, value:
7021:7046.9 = 6.06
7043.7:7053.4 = 5.91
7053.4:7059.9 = 5.21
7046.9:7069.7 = 5.69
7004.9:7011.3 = 5.46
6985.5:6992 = 5.23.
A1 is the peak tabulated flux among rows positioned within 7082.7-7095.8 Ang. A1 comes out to 4.75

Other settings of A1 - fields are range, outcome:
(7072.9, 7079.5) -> 4.93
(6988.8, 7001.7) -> 4.97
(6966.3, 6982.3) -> 4.81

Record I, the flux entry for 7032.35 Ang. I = 5.73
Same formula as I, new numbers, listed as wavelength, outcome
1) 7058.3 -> 4.25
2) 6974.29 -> 4.79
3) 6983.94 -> 4.81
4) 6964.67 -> 4.75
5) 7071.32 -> 4.83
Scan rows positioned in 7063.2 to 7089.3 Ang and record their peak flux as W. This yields 5.48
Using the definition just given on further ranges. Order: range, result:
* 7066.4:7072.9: 4.83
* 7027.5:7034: 5.73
